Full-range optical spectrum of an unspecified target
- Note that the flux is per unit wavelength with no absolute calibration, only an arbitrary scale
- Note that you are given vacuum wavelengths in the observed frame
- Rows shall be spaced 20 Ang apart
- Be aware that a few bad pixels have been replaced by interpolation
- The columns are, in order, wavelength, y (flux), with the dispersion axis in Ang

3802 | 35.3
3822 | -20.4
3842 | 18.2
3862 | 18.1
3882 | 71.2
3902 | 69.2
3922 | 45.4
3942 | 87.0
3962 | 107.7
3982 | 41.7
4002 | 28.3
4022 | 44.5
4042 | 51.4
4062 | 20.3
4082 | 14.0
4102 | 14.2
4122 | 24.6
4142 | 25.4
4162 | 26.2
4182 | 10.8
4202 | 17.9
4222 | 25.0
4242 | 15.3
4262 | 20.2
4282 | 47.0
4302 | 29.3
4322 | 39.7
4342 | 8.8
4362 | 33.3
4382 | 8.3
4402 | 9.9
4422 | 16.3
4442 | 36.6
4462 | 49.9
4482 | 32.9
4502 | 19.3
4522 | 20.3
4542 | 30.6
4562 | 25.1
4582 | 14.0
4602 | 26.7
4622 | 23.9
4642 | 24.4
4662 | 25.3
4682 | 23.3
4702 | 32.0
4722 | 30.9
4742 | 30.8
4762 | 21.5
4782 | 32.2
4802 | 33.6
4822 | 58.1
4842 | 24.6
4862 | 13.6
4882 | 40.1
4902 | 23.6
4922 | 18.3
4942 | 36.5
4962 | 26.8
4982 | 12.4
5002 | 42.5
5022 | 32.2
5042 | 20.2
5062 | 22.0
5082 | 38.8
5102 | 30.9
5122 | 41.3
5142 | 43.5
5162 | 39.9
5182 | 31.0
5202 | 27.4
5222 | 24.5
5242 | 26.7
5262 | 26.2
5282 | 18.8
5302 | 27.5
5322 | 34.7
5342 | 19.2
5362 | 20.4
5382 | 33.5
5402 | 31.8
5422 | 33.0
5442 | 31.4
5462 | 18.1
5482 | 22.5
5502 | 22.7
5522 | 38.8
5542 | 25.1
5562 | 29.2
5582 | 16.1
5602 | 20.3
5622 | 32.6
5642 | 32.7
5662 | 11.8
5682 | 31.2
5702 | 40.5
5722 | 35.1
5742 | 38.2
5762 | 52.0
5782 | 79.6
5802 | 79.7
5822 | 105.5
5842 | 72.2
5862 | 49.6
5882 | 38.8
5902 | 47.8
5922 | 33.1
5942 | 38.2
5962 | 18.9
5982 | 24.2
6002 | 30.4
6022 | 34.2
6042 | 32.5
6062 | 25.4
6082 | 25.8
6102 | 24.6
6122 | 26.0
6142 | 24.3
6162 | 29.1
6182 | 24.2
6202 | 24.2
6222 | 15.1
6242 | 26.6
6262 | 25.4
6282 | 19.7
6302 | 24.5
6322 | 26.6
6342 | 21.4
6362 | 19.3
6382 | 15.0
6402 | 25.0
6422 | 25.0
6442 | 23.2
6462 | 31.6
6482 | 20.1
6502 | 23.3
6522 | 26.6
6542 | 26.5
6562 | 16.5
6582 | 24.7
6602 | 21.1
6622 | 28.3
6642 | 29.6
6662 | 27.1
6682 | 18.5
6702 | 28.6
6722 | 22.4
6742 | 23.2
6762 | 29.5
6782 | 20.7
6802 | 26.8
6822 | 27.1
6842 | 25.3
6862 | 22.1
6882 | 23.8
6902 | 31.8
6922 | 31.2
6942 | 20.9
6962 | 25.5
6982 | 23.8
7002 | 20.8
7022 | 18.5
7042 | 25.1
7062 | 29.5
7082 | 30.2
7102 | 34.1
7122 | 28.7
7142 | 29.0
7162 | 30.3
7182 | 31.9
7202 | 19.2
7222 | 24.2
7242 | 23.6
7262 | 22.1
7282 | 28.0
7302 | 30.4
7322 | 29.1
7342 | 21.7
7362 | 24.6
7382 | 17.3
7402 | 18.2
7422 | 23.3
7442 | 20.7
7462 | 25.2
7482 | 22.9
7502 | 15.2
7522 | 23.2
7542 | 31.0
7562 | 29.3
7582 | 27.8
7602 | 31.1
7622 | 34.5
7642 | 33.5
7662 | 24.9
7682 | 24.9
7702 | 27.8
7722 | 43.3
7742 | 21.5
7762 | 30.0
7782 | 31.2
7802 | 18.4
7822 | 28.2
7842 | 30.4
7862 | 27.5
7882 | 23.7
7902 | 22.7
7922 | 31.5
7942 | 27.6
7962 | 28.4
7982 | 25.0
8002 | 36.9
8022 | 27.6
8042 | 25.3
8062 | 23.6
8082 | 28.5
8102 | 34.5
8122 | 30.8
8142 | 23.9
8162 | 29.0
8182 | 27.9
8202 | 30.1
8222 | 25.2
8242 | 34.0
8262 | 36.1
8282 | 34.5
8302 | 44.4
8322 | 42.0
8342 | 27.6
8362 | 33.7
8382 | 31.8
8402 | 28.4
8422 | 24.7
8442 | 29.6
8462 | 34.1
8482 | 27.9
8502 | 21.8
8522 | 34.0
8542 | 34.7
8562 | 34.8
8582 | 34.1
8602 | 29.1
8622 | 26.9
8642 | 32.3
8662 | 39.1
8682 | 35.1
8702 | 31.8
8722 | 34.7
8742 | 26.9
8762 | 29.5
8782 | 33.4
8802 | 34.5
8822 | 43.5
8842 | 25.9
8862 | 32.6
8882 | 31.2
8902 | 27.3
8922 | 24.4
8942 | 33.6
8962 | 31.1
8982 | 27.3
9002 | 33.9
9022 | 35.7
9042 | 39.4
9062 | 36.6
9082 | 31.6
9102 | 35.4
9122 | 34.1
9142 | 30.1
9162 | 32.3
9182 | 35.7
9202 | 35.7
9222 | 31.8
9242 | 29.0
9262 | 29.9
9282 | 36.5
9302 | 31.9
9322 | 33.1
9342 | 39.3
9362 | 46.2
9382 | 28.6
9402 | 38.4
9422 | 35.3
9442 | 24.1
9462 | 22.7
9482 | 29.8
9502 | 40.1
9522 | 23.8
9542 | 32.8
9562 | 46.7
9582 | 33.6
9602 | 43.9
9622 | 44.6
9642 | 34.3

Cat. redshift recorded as 1.070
